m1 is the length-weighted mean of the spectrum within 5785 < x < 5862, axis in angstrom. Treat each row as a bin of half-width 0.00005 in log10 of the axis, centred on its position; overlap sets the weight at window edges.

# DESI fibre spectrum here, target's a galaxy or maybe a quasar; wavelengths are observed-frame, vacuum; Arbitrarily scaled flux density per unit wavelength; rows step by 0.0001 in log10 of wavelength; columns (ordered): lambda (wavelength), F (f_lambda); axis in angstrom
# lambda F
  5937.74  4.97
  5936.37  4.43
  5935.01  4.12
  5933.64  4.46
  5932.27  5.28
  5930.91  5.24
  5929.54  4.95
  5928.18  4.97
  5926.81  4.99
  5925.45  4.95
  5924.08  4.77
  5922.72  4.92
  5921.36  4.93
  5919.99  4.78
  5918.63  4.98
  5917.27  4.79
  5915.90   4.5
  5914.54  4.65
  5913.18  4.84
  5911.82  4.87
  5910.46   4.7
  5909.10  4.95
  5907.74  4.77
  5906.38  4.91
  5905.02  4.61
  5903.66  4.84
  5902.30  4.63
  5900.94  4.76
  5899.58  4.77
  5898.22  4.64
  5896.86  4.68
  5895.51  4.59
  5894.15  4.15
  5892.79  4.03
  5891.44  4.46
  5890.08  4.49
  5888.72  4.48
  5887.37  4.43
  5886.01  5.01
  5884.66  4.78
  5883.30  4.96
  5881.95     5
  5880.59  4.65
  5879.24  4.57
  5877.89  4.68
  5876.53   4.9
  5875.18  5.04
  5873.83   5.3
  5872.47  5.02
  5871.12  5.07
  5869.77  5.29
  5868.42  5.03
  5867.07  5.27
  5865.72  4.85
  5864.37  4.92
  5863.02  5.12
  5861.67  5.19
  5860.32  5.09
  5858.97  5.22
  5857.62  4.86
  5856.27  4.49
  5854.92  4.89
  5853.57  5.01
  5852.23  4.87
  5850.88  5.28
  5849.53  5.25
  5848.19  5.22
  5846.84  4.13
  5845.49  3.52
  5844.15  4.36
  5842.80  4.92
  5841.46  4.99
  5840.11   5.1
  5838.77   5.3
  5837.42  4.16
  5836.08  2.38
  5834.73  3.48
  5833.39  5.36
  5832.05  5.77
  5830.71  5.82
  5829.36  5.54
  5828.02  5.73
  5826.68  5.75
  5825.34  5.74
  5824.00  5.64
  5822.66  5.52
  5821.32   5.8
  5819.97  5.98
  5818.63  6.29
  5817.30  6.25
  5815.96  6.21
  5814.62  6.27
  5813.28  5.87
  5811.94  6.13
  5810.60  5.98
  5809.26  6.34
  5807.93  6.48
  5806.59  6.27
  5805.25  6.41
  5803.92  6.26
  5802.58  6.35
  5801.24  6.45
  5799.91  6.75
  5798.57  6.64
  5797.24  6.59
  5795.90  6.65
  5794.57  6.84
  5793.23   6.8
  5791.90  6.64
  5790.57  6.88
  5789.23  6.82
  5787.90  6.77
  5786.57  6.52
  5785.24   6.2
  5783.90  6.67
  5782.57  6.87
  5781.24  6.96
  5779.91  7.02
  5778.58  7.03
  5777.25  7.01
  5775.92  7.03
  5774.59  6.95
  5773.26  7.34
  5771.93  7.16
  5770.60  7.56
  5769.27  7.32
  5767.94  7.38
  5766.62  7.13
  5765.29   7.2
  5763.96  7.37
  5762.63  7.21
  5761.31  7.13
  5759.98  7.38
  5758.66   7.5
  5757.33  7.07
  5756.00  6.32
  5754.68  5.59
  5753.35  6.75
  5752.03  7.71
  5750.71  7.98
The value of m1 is 5.65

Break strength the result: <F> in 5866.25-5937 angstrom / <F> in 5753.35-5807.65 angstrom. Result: 0.70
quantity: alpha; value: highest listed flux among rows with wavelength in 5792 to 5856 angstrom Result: 6.84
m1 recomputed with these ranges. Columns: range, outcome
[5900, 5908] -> 4.75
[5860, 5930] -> 4.82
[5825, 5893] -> 4.88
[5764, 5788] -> 7.02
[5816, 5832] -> 5.84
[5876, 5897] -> 4.61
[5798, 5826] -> 6.17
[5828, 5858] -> 4.78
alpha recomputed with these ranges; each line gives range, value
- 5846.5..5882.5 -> 5.3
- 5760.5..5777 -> 7.56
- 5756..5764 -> 7.5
